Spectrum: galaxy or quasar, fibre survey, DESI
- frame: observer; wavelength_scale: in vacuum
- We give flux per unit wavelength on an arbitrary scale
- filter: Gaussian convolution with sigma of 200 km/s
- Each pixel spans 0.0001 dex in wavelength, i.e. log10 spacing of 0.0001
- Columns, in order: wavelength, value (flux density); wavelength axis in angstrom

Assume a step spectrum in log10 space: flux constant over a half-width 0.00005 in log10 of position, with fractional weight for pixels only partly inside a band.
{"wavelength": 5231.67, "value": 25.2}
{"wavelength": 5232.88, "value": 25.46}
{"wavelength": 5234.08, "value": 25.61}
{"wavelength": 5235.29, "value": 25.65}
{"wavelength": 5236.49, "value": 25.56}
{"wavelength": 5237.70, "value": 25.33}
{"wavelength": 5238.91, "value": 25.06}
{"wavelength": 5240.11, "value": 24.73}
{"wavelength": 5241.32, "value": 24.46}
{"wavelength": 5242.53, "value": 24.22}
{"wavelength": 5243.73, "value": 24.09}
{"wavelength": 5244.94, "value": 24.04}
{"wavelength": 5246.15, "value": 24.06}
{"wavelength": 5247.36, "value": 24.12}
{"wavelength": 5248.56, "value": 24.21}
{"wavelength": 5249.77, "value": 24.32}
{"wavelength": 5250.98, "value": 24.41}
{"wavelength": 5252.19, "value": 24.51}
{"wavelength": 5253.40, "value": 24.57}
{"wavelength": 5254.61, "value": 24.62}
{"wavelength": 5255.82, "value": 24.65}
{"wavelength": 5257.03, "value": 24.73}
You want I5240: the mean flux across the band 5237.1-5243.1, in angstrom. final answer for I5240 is 24.7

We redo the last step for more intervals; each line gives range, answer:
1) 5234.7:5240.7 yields 25.3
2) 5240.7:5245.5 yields 24.2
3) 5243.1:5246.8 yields 24.1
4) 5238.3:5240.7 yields 24.9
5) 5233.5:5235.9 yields 25.6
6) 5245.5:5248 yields 24.1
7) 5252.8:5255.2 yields 24.6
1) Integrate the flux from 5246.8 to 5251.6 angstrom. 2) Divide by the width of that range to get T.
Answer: 24.3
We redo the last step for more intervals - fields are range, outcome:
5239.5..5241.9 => 24.6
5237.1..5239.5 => 25.2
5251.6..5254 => 24.5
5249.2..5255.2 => 24.5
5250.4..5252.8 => 24.4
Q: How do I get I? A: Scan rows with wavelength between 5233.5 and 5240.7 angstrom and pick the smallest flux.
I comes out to 24.73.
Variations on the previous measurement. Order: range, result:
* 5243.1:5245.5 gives 24.04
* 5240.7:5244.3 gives 24.09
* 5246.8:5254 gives 24.12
